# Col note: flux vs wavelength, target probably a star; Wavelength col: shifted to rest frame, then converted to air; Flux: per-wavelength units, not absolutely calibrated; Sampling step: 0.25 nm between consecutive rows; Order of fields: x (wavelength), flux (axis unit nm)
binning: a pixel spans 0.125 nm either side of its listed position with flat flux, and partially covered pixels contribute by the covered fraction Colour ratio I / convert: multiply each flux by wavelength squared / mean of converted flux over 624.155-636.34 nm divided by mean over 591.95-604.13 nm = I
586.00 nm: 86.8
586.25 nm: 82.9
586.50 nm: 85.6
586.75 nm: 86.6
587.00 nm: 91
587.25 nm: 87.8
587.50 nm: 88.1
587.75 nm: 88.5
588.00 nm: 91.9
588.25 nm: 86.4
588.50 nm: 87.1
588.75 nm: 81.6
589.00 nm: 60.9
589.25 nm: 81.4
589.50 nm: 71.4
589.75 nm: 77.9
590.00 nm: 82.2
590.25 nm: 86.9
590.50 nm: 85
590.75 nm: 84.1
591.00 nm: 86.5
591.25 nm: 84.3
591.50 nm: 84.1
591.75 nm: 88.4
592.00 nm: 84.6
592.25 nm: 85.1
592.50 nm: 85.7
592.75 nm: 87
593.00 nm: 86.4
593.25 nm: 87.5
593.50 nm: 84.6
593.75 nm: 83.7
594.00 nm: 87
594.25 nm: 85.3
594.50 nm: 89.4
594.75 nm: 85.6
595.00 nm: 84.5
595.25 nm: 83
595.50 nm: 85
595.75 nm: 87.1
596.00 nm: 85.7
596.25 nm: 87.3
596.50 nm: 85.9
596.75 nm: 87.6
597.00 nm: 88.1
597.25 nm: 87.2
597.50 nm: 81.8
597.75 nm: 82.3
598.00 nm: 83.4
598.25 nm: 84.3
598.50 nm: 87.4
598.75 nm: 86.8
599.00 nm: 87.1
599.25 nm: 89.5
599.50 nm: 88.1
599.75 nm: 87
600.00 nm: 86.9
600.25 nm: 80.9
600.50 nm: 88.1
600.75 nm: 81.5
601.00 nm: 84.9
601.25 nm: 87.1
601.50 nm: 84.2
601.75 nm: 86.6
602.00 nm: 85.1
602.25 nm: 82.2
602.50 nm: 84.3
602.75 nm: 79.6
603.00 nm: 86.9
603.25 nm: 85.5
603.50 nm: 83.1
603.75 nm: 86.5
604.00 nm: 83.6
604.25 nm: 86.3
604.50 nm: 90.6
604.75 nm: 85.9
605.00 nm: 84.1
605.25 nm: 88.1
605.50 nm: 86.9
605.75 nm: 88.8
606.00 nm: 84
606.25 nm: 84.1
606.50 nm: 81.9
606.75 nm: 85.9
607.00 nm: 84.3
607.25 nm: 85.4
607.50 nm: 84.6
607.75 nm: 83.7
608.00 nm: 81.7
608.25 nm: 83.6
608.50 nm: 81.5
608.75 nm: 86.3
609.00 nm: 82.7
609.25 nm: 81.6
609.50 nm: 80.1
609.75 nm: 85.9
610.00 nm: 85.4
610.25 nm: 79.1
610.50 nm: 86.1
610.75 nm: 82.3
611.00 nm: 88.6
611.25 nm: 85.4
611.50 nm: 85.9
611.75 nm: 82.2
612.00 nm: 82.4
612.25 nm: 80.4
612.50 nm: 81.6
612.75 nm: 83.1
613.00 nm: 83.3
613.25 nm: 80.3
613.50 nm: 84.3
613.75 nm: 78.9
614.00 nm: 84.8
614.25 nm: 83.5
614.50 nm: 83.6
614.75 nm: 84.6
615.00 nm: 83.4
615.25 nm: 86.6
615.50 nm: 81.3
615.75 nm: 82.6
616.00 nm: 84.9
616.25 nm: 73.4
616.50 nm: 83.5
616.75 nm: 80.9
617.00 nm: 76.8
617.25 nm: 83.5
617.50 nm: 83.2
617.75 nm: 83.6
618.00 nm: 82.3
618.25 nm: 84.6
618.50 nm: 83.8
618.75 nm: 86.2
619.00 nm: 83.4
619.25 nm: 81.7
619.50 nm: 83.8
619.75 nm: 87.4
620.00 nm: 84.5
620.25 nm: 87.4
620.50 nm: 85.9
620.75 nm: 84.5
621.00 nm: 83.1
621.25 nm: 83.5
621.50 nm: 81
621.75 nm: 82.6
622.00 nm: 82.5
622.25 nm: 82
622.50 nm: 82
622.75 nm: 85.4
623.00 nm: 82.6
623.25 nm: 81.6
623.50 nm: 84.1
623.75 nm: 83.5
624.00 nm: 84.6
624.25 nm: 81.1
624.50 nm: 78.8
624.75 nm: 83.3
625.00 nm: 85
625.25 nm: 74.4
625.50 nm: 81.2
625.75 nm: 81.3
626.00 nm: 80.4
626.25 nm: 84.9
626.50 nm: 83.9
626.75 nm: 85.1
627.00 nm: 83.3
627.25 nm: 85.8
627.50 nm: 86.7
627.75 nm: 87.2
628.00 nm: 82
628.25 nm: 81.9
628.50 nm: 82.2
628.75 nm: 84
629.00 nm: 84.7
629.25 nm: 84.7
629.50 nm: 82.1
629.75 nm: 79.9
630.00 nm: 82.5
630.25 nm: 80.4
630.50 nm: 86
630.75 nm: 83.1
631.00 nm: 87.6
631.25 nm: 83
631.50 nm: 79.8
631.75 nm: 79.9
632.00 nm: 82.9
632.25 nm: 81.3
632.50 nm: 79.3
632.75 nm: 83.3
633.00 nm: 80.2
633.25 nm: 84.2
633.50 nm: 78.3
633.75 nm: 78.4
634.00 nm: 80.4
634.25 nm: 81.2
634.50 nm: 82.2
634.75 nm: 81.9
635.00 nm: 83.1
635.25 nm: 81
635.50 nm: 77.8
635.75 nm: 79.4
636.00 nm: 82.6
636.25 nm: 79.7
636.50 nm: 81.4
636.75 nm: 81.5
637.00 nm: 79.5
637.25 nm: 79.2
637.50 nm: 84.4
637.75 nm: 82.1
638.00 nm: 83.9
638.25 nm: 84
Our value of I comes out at 1.07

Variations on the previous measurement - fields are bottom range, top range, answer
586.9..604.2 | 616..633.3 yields 1.07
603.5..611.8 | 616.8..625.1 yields 1.03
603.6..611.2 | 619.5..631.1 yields 1.04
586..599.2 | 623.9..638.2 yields 1.10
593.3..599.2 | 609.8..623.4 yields 1.04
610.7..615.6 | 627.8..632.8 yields 1.05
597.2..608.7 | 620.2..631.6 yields 1.05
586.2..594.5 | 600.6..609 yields 1.05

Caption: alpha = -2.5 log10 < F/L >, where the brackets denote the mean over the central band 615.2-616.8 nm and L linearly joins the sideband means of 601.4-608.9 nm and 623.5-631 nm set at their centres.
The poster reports 0.03 mag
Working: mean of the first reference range 84.8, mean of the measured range 81.7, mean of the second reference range 83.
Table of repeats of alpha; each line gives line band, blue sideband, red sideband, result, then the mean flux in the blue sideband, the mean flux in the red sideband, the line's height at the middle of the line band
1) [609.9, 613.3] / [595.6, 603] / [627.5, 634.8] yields 0.01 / 85.5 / 82.3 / 84.2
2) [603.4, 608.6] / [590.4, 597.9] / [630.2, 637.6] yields -0.01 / 85.7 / 81.4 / 84.4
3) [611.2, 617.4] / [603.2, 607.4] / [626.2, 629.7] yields 0.03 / 85.6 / 84.1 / 85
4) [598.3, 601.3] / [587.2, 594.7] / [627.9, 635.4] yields -0.03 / 84.3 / 82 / 83.8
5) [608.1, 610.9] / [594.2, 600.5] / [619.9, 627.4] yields 0.02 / 85.9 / 83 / 84.6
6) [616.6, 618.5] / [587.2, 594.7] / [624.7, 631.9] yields 0.01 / 84.3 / 83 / 83.4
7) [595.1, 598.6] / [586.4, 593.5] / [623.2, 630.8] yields -0.02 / 84.4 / 82.9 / 84.1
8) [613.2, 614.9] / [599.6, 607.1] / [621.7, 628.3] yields 0.01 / 85.2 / 82.9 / 84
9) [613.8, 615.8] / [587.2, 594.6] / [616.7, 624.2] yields 0.00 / 84.3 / 83.4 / 83.6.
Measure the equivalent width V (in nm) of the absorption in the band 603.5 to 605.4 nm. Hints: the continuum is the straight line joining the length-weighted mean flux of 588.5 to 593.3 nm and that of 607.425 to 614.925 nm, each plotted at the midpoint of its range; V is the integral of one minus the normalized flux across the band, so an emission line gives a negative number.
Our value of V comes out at -0.072 nm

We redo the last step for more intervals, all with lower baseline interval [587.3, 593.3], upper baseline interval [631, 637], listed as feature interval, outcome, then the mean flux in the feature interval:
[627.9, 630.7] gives -0.048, 82.8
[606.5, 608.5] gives -0.026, 83.9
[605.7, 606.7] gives -0.019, 84.5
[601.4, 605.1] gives -0.086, 85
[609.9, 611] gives -0.016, 83.8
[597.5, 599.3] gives -0.044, 85.4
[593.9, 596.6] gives -0.078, 86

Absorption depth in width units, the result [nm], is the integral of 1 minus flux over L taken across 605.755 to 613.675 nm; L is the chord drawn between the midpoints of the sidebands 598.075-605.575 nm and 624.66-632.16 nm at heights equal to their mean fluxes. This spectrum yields 0.12 nm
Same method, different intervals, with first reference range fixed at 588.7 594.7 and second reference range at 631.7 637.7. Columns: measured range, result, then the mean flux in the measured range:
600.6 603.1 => -0.04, 84.3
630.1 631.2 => -0.04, 84.1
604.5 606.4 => -0.08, 86.2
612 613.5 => 0.00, 82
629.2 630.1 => -0.01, 82.1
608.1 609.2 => -0.01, 83.4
